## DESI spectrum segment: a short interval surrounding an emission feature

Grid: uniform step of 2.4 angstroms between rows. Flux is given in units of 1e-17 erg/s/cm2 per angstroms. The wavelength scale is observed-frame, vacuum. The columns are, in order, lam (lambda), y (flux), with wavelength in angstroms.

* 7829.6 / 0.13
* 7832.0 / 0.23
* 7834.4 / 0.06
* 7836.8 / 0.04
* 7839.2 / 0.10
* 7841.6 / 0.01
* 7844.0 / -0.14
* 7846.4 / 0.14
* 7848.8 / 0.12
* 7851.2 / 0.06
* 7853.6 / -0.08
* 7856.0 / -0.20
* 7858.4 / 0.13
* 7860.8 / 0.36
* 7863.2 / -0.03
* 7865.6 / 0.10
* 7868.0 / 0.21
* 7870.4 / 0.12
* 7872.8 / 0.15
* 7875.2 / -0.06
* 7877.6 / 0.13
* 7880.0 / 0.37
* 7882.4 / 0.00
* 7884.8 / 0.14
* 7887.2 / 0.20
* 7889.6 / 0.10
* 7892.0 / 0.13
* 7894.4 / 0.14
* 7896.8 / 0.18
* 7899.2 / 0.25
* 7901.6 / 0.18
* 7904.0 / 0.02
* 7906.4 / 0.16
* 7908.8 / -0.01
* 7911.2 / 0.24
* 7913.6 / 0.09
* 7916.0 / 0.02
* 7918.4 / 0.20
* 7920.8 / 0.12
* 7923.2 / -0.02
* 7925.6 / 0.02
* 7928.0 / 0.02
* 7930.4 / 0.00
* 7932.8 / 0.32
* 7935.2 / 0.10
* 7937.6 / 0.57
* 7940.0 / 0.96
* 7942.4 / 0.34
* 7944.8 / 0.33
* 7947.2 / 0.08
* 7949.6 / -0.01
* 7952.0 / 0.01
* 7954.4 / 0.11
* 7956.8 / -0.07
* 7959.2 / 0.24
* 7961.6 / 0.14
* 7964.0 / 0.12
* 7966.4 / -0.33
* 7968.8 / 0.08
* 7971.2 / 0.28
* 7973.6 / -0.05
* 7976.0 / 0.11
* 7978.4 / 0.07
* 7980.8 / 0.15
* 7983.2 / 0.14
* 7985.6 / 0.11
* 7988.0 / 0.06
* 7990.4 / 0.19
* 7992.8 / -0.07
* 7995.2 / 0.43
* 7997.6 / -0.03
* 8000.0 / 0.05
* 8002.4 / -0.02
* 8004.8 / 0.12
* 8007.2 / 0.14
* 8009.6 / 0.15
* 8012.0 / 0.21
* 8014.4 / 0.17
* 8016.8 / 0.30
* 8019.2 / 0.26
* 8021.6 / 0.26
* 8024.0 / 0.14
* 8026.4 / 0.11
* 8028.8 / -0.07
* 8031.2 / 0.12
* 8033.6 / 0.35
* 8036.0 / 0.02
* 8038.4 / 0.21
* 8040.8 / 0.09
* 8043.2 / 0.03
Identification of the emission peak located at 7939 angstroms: H-beta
